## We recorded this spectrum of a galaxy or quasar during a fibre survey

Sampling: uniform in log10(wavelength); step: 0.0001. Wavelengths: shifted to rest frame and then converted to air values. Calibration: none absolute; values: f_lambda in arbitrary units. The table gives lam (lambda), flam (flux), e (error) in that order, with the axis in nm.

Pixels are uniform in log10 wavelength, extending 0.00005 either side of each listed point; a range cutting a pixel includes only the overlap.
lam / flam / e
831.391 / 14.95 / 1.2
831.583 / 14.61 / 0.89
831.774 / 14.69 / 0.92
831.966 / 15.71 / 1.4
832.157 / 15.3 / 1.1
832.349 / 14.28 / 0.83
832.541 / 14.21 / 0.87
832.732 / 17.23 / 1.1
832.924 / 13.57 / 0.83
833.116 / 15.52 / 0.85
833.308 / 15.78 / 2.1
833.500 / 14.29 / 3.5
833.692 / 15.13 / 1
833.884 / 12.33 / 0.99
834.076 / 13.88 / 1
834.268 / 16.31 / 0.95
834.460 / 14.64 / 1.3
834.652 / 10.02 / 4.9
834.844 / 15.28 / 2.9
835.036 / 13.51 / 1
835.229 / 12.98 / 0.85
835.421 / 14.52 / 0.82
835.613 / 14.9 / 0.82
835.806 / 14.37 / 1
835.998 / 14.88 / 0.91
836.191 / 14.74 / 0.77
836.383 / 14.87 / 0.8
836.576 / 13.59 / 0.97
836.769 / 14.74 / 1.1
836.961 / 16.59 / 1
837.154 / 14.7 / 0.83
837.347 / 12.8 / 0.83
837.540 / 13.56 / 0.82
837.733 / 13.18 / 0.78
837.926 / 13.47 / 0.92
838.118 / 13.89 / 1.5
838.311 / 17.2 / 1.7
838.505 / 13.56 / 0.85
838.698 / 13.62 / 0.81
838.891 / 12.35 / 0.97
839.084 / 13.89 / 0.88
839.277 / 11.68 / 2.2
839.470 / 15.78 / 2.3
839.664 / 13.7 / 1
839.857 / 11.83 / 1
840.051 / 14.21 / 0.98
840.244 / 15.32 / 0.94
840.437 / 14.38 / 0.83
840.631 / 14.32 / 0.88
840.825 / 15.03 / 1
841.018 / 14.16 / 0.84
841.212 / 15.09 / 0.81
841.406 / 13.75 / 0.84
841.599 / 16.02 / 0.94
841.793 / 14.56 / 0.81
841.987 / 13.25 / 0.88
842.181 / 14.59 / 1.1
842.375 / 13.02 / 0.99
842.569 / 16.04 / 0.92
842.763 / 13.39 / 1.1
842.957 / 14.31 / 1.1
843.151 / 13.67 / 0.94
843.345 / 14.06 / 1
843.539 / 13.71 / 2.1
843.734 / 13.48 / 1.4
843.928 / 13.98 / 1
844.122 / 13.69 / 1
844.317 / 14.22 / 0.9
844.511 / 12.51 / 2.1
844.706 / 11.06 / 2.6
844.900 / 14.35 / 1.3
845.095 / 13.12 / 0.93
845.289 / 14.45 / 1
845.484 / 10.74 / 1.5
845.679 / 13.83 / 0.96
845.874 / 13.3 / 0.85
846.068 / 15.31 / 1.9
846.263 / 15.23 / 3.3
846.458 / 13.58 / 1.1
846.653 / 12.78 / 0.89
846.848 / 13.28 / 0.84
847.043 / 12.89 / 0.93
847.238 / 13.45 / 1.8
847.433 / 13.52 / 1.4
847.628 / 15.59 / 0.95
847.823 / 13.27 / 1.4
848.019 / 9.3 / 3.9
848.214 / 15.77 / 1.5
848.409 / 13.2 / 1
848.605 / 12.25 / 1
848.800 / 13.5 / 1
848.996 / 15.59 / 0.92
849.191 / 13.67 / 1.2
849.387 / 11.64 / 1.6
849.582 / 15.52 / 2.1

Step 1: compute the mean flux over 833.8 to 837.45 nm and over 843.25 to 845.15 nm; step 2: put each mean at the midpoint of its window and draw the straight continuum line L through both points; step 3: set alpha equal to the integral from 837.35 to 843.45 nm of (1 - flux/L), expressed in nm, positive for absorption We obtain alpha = -0.14 nm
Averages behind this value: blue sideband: 14.2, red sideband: 13.4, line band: 14.1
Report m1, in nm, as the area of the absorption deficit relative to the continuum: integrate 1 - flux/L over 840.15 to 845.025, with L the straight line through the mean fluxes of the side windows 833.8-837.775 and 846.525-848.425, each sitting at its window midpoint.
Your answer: -0.15 nm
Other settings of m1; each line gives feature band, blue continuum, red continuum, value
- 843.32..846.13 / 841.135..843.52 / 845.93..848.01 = 0.11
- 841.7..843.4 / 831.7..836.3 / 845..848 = -0.03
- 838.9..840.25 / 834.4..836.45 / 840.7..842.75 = 0.07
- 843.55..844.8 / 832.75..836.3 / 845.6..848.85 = 0.05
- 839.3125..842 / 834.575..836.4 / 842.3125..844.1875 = -0.07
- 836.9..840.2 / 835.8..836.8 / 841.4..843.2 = 0.13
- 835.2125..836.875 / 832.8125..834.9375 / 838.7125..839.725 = -0.06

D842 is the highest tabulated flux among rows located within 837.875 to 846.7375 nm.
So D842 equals 17.2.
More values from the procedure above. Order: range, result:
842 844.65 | 16.04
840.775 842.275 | 16.02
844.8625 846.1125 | 15.31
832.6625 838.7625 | 17.23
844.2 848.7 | 15.77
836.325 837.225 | 16.59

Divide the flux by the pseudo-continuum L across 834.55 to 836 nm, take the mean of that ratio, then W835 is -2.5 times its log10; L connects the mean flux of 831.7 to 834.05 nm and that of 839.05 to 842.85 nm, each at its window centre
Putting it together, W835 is 0.07 mag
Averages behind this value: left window 14.8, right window 14.2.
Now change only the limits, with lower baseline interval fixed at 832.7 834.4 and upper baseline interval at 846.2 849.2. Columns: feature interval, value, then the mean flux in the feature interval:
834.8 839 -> 0.020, 14.2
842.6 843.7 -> 0.000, 13.9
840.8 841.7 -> -0.052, 14.8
